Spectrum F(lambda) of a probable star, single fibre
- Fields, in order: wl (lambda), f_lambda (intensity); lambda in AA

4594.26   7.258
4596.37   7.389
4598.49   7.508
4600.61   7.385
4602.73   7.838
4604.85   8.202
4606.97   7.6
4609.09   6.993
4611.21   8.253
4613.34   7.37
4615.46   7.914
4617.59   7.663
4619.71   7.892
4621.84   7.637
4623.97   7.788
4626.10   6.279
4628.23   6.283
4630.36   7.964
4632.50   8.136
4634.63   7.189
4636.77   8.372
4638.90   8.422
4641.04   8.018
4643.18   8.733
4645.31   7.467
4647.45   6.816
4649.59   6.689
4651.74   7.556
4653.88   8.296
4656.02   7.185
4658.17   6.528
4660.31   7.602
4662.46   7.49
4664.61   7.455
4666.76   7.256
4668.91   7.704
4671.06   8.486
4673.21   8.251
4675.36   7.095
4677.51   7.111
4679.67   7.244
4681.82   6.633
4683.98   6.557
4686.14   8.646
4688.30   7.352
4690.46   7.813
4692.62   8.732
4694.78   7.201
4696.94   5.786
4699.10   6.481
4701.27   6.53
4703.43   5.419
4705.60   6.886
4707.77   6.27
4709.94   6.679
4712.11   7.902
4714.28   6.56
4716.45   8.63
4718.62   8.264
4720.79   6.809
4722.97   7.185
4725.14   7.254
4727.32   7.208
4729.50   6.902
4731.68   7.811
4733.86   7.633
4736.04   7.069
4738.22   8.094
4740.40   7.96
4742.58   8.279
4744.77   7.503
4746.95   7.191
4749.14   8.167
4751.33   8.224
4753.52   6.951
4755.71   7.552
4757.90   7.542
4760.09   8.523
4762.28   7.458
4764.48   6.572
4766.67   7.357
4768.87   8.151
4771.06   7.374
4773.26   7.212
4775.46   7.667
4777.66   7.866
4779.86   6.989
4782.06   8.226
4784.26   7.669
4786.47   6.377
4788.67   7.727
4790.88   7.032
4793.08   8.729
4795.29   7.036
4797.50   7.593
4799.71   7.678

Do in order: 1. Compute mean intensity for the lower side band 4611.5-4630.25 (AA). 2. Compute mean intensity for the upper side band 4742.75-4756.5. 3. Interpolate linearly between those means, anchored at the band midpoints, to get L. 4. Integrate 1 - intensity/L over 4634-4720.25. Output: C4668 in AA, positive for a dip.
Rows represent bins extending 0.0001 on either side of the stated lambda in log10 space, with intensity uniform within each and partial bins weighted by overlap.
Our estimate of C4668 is 1.6 AA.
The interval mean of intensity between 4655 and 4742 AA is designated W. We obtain 7.3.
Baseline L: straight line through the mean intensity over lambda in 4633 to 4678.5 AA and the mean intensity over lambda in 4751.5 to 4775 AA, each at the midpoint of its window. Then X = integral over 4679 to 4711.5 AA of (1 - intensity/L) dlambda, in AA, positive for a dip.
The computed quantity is 2.6 AA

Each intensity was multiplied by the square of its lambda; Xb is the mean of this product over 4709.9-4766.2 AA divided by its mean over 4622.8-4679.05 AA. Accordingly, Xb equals 1.0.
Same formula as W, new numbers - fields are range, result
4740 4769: 7.65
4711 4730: 7.43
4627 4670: 7.55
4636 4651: 7.77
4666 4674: 7.94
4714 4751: 7.6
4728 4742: 7.6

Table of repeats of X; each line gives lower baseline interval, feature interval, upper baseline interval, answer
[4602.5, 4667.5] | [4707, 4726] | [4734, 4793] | 0.7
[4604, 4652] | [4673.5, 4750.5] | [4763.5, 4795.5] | 2.5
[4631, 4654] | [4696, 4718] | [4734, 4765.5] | 2.7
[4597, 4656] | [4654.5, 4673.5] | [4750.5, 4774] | 0.2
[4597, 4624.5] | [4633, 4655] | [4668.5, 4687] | -0.5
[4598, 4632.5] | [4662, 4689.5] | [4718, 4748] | 0.2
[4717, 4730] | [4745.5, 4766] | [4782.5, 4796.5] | -0.5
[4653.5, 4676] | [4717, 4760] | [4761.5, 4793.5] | -0.5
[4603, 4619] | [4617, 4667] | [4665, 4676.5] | 1.3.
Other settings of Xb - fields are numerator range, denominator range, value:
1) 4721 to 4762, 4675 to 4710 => 1.11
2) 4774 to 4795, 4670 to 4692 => 1.05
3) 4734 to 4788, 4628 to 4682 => 1.05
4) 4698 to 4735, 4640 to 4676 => 0.96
